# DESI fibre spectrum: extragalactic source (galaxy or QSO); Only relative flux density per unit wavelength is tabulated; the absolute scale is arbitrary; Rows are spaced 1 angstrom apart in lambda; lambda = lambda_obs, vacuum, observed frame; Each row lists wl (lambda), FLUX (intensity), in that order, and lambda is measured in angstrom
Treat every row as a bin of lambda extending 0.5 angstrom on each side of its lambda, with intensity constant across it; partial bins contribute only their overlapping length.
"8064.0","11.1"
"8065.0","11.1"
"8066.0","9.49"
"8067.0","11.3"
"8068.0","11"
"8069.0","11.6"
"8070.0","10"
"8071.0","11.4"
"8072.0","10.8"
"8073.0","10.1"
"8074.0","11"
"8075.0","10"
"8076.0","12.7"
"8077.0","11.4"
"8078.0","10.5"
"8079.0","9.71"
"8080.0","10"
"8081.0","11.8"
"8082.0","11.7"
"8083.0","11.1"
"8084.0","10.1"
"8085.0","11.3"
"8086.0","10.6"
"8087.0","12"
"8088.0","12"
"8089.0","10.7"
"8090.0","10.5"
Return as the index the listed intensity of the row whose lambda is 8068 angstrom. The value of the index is 11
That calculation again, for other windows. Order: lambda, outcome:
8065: 11.1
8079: 9.71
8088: 12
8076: 12.7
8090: 10.5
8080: 10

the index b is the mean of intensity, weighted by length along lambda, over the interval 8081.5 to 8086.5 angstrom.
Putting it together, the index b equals 11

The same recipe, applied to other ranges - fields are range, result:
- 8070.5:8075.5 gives 10.7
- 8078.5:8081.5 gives 10.5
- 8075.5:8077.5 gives 12.1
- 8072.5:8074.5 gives 10.6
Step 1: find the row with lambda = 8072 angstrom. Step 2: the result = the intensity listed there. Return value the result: 10.8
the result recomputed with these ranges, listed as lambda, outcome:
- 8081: 11.8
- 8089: 10.7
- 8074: 11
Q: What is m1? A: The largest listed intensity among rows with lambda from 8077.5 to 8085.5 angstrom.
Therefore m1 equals 11.8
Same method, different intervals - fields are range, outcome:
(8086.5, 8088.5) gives 12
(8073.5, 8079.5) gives 12.7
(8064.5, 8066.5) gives 11.1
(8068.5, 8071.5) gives 11.6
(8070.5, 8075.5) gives 11.4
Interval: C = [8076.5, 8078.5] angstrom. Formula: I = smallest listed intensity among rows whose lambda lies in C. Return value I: 10.5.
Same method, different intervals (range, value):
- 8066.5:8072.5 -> 10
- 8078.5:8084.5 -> 9.71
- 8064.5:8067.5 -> 9.49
